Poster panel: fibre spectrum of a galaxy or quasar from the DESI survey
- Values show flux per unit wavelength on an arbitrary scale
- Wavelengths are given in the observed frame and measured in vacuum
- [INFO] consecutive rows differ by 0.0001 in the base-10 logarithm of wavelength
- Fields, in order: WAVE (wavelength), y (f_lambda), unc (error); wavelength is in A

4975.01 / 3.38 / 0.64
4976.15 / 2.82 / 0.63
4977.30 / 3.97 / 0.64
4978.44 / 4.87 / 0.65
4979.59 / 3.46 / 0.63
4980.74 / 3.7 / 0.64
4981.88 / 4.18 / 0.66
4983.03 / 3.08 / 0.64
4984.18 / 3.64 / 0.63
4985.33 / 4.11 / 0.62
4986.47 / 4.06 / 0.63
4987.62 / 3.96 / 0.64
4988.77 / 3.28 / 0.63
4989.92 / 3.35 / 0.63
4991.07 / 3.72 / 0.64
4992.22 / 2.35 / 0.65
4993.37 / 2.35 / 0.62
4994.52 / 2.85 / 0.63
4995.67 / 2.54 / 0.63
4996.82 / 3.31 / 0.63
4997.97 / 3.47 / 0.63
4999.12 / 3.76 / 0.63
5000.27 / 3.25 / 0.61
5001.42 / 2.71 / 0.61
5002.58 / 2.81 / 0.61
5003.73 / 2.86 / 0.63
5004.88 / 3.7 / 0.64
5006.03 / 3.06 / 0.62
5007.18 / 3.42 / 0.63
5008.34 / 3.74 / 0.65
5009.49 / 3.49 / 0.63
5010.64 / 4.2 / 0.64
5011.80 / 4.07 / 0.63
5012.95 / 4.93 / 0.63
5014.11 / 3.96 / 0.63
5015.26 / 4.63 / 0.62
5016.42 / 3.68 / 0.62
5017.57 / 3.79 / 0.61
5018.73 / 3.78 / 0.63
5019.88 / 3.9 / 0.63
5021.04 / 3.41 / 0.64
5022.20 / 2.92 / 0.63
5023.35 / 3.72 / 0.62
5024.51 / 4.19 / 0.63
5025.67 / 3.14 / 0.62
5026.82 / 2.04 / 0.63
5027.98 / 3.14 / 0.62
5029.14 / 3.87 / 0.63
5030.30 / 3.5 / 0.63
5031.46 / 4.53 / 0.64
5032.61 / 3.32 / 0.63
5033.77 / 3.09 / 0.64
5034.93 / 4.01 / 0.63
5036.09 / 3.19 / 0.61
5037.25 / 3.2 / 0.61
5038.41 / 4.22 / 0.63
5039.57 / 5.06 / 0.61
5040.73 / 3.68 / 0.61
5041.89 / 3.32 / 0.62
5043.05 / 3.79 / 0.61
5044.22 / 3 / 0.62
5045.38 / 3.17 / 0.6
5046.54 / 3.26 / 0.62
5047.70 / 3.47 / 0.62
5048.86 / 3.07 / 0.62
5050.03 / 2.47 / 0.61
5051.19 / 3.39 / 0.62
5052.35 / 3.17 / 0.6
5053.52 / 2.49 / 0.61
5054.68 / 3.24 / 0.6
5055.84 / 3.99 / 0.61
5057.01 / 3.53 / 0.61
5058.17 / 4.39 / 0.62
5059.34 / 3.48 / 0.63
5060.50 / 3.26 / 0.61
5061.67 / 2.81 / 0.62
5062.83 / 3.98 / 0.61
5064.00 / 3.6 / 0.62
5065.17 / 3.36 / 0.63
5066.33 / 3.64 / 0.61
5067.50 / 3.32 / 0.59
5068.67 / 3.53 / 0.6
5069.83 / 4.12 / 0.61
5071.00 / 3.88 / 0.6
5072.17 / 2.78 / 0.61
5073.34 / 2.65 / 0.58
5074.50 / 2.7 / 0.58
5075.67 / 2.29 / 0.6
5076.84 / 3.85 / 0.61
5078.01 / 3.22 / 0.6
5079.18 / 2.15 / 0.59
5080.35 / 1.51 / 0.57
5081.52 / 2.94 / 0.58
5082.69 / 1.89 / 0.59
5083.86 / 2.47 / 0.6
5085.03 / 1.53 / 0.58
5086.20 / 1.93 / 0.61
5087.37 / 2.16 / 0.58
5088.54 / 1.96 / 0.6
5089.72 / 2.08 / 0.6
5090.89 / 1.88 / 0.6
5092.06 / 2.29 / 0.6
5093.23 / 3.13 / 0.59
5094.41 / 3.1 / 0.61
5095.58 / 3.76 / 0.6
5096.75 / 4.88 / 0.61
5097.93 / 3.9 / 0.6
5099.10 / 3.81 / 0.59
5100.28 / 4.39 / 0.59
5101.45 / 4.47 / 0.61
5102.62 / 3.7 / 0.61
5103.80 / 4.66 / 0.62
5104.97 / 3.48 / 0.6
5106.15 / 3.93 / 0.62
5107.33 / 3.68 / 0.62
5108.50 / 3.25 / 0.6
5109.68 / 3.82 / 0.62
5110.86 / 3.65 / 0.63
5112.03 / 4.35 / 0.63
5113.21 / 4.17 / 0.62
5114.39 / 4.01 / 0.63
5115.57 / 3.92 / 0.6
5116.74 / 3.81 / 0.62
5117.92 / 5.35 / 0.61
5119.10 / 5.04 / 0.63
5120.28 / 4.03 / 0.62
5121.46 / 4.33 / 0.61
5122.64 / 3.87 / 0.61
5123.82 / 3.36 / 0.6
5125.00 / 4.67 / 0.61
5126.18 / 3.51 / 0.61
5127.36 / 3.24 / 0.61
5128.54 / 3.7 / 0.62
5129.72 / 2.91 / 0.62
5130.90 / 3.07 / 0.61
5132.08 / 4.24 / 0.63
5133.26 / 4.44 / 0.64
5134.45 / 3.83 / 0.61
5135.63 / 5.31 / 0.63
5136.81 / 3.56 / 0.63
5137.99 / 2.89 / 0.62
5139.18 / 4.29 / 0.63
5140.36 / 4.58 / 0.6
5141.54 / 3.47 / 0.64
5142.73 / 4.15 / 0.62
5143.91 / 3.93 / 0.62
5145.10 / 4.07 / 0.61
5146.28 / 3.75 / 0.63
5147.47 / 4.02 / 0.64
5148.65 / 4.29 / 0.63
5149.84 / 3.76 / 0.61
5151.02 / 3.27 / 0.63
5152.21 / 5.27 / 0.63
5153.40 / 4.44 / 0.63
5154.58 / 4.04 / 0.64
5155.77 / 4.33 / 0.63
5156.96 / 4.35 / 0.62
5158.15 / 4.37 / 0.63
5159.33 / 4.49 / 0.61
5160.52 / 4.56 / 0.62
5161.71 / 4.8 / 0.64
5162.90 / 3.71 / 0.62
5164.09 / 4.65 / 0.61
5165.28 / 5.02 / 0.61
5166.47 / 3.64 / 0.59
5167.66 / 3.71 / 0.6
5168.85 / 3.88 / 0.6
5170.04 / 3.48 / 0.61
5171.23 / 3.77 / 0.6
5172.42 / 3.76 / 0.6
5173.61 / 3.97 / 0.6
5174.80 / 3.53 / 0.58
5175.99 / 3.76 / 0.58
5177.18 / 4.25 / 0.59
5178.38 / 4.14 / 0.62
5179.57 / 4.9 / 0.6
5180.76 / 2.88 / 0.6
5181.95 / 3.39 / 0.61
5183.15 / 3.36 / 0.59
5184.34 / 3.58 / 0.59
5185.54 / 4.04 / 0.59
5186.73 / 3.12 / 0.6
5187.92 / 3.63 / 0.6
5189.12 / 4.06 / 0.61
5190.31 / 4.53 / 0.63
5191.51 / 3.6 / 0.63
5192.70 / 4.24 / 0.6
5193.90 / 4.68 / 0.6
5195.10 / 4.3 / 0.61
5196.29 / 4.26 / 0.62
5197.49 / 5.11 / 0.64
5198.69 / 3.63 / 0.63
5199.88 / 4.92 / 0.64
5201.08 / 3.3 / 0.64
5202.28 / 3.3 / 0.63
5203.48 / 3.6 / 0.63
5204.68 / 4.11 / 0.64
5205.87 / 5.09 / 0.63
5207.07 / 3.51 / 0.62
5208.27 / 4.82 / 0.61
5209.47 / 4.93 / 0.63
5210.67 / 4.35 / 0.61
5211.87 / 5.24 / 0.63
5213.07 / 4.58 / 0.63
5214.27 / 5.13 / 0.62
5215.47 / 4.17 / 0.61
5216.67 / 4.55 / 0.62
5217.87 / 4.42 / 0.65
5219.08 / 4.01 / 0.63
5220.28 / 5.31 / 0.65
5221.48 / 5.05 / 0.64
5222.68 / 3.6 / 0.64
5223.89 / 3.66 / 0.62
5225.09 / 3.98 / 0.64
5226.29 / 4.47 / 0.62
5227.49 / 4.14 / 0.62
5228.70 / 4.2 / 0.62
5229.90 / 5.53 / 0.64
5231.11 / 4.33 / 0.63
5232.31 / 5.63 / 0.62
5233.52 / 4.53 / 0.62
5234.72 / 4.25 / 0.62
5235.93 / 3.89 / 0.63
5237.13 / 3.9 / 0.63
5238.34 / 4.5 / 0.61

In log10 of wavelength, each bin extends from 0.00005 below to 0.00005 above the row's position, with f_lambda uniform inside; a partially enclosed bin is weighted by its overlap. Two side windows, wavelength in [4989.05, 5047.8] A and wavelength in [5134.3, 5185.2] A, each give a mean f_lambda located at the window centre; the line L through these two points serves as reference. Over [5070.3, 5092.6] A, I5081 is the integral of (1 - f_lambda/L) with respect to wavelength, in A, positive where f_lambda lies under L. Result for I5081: 7.7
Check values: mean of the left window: 3.49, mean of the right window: 4.03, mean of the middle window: 2.44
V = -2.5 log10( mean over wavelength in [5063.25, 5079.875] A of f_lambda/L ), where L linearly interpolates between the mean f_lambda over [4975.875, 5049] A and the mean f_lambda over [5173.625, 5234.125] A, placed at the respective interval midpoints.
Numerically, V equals 0.17 mag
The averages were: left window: 3.54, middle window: 3.22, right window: 4.23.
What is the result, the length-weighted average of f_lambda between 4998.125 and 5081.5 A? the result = 3.43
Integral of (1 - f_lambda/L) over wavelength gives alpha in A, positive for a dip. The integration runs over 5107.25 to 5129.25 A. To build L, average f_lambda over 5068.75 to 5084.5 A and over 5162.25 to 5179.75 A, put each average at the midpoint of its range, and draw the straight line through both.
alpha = -4.30 A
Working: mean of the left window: 2.82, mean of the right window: 3.99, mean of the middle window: 3.99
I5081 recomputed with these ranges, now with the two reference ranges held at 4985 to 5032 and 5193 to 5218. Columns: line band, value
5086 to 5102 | 3.0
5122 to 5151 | 1.5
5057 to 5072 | 0.6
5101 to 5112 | 0.2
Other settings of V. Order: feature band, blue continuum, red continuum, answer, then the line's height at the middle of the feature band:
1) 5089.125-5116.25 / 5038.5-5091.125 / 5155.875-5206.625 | -0.085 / 3.39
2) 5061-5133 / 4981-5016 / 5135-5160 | 0.151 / 3.91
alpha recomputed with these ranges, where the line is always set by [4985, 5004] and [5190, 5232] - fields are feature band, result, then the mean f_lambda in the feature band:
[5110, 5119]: -0.8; 4.22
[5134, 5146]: 0.0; 4.01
